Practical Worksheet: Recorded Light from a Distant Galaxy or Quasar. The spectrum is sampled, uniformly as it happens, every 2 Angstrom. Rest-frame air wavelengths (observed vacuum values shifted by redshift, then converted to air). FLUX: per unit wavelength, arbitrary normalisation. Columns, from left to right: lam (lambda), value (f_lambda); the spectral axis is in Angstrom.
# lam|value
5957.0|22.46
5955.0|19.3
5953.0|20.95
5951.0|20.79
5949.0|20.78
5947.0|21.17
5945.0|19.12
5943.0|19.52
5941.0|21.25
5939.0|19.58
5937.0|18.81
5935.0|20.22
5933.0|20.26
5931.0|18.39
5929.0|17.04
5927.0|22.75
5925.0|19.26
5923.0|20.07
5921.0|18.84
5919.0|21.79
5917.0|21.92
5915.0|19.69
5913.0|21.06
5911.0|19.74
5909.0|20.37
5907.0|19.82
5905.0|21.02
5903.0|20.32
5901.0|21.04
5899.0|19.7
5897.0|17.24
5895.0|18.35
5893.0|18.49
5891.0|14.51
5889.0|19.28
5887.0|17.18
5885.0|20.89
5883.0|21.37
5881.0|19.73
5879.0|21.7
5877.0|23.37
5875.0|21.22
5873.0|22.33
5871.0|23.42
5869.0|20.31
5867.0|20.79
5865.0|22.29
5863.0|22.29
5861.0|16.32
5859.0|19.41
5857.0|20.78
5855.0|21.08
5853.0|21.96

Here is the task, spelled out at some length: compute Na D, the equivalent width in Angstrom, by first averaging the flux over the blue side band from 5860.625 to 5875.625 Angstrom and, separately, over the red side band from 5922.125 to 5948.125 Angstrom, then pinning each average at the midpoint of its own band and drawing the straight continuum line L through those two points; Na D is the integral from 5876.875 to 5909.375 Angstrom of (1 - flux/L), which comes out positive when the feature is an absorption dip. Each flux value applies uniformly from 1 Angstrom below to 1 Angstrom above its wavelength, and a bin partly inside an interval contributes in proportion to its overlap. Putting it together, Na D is 1.9 Angstrom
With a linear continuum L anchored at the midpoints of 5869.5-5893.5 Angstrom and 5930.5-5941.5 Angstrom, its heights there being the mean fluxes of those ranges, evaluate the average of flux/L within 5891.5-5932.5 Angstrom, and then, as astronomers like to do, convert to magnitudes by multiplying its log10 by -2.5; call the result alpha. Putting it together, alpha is 0.01 mag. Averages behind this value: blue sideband 20.3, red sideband 19.7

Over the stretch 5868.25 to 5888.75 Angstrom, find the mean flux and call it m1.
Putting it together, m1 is 21.1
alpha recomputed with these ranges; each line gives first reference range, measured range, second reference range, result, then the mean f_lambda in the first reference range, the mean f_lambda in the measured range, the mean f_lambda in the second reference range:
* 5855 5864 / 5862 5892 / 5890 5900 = -0.11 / 19.9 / 20.7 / 17.7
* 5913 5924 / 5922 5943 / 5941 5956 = 0.04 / 20.5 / 19.8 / 20.3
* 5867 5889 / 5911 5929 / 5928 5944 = -0.03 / 21.1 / 20.4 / 19.4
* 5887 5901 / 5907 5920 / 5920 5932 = -0.10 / 18.1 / 20.7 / 19.4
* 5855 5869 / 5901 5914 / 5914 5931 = -0.02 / 20.4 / 20.4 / 20.1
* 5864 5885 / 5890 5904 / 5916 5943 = 0.13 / 21.6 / 18.5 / 20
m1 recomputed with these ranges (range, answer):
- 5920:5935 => 19.6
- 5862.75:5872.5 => 21.8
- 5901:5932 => 20.2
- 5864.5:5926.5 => 20.2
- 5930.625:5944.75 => 19.7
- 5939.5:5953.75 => 20.5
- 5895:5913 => 19.9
